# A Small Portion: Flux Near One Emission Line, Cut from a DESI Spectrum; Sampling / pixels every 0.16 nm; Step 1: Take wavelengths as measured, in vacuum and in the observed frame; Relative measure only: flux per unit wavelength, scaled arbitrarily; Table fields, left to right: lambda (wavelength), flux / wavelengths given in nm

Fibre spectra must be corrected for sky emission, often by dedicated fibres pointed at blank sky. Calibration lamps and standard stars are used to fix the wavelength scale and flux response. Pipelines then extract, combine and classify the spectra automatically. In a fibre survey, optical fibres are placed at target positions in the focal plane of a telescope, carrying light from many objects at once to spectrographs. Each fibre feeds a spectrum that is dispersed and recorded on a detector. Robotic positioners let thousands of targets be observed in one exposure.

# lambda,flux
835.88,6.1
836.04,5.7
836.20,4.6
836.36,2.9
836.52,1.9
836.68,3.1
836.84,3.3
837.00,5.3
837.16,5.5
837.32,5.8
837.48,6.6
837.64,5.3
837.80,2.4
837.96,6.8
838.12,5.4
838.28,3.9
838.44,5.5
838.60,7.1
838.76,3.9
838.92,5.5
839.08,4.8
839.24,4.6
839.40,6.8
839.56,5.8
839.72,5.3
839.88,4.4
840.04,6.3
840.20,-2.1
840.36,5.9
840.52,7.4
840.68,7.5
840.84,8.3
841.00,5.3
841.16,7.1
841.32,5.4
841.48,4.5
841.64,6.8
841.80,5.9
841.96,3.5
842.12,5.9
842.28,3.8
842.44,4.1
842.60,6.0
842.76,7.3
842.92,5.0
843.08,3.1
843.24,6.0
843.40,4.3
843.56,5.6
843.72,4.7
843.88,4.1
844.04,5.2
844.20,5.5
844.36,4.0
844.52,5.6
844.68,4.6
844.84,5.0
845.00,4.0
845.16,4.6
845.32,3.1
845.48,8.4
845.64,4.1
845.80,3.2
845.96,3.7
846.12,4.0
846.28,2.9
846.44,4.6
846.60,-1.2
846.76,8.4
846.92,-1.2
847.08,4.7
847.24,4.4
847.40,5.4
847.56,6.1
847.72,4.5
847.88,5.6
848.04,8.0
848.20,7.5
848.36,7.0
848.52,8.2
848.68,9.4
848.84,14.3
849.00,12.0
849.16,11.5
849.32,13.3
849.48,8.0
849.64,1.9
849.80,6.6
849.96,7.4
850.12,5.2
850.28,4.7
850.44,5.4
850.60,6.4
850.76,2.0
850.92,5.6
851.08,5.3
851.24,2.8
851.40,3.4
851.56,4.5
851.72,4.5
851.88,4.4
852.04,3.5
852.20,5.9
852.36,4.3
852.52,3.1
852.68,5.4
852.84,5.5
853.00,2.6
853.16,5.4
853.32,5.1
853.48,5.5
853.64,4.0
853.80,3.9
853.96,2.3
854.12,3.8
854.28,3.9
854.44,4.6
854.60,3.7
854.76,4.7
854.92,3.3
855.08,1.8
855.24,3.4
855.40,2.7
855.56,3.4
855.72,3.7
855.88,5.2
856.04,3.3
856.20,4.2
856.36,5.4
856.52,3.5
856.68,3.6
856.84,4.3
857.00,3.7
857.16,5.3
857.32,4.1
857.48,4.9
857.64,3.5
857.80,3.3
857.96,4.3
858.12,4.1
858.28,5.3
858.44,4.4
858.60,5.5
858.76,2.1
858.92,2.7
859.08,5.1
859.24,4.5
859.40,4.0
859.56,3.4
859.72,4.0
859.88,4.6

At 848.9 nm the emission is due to [O III]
